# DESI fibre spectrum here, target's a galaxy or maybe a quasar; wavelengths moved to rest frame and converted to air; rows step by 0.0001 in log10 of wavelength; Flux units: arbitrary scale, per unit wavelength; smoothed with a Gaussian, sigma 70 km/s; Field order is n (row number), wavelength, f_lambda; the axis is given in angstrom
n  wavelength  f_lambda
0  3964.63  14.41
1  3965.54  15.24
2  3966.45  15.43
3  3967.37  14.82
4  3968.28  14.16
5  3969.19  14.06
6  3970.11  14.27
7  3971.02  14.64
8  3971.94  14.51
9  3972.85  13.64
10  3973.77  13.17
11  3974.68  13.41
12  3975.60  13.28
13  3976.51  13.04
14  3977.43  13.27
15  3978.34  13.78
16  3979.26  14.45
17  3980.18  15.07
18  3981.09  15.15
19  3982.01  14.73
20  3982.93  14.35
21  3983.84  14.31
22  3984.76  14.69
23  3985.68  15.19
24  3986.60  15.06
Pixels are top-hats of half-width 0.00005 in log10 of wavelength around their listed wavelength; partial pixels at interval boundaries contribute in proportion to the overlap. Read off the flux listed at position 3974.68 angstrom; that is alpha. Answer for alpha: 13.41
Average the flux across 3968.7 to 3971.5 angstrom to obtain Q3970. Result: 14.3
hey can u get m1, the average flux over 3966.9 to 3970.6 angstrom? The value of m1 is 14.3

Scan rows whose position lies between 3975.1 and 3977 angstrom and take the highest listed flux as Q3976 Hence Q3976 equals 13.28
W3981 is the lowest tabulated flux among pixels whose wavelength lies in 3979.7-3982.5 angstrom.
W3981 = 14.73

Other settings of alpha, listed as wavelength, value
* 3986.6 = 15.06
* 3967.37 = 14.82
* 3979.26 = 14.45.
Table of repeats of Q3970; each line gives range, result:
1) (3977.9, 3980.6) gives 14.4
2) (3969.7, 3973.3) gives 14.3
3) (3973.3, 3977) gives 13.2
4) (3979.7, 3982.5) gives 15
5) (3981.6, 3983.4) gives 14.6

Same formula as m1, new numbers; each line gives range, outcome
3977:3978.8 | 13.6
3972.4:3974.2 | 13.4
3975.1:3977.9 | 13.2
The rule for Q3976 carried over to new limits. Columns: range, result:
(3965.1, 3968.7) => 15.43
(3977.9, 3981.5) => 15.15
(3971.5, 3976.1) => 14.51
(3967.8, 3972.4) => 14.64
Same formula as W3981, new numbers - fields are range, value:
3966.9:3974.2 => 13.17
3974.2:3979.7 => 13.04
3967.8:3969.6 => 14.06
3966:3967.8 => 14.82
